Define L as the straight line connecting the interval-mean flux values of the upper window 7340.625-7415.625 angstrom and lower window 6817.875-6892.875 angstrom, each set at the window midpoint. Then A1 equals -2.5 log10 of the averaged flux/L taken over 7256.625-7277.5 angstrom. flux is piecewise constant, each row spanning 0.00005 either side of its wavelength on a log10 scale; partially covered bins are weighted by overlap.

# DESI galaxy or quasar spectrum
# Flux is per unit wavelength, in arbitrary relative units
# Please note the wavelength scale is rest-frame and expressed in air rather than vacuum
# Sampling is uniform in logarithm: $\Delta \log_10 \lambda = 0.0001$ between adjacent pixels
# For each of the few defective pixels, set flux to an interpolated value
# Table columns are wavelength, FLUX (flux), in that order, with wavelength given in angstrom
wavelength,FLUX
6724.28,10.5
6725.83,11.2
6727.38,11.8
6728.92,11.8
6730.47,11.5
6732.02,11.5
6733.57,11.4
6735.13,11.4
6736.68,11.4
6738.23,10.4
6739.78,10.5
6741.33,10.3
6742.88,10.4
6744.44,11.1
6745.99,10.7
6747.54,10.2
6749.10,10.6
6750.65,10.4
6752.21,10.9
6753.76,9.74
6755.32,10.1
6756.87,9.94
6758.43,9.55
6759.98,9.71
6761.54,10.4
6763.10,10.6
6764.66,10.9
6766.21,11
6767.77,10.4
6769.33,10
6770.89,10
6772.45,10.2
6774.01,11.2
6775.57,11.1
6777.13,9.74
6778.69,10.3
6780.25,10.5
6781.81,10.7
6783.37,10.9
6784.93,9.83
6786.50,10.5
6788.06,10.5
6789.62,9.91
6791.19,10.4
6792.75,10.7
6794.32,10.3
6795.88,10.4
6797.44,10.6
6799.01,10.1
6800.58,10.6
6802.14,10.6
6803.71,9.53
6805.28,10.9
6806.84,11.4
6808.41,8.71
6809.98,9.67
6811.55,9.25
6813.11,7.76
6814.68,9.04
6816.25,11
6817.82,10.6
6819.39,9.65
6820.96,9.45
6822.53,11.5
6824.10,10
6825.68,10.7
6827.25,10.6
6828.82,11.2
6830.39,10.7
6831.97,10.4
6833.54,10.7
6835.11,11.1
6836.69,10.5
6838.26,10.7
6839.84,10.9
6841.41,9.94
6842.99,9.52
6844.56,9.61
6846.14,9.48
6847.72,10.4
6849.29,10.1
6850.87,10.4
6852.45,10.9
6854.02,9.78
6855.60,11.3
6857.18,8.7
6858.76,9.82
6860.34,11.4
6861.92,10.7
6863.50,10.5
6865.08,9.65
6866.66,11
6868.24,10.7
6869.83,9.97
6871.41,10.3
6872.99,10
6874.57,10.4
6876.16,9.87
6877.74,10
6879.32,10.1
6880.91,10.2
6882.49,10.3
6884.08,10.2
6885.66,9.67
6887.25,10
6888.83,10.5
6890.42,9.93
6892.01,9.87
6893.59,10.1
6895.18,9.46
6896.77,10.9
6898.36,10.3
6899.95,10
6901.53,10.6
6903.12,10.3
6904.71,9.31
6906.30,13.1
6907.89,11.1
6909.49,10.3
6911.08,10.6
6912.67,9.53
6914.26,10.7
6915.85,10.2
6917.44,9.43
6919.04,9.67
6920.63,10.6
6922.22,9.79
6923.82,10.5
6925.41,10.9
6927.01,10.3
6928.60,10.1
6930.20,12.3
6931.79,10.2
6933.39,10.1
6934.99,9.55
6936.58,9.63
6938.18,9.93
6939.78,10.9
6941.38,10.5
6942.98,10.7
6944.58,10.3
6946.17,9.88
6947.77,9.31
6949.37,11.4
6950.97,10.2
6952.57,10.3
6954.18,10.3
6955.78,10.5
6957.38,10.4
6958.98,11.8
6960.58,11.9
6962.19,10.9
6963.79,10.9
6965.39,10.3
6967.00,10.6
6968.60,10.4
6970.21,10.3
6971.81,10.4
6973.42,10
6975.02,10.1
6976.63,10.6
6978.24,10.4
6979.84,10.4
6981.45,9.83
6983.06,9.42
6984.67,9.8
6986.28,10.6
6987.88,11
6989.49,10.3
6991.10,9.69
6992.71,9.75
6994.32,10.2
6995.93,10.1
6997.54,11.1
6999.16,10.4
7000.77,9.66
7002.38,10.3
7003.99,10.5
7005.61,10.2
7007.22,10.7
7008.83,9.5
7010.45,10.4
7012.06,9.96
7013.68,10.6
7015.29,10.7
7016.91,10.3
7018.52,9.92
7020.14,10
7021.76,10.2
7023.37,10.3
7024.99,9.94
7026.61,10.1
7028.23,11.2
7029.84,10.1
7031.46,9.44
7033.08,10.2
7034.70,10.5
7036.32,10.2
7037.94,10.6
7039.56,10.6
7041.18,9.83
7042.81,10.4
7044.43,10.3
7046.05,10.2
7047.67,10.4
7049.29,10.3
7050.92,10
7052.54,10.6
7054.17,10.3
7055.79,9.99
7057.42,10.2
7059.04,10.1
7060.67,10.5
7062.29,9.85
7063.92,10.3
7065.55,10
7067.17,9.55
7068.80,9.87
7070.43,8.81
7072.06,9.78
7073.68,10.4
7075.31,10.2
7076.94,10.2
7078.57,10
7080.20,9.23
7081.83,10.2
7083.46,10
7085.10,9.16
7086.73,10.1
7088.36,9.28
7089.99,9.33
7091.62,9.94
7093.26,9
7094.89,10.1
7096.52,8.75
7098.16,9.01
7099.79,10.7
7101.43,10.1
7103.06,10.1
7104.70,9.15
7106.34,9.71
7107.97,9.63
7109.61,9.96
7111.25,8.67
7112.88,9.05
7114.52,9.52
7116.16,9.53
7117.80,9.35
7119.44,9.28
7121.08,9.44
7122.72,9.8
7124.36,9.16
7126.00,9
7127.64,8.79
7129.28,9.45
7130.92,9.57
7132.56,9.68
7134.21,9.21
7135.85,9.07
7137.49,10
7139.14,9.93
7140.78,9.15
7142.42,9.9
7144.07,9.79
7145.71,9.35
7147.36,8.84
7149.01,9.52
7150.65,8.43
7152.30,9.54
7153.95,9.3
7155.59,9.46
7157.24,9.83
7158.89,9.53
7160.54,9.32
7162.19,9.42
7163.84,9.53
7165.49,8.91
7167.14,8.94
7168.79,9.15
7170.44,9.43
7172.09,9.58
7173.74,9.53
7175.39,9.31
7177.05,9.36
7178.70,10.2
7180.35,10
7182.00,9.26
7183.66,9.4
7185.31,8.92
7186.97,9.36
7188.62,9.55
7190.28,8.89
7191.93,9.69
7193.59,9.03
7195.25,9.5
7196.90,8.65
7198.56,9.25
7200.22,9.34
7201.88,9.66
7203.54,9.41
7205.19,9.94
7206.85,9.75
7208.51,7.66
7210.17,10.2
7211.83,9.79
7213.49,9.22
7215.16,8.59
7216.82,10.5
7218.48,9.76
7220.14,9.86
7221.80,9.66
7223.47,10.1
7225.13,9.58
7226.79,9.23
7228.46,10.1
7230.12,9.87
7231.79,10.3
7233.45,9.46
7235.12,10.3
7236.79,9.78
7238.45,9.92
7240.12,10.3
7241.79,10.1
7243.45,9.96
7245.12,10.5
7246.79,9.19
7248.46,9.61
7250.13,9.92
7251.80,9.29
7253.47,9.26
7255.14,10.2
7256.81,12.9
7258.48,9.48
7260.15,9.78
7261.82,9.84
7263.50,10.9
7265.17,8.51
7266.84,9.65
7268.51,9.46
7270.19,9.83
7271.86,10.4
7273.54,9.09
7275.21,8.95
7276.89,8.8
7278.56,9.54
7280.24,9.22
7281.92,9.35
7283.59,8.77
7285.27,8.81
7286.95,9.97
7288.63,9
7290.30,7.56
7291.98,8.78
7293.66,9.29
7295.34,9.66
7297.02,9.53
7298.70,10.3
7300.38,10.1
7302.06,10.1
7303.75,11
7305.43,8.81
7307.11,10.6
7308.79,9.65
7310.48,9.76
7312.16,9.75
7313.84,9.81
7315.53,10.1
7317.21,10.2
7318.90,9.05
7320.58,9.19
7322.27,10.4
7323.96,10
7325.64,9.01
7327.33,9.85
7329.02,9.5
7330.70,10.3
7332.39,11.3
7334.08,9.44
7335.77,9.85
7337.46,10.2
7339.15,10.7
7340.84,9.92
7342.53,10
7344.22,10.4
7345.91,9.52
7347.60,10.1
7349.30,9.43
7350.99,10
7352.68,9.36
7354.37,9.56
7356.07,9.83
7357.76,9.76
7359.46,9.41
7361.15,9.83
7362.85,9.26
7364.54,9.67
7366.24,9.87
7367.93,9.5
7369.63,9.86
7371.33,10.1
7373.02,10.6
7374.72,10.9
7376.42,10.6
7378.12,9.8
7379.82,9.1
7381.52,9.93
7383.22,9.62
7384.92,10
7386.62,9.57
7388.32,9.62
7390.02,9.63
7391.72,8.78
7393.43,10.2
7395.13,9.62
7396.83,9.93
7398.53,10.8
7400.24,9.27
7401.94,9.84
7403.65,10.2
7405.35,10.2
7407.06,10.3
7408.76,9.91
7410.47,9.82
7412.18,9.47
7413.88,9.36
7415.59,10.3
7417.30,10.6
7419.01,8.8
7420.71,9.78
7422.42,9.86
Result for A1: 0.02 mag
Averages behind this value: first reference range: 10.3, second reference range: 9.83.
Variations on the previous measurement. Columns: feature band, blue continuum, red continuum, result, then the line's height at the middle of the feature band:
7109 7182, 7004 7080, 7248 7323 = 0.06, 9.94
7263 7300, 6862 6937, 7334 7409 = 0.07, 9.95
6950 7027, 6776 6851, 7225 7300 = -0.03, 10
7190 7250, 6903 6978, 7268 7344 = 0.02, 9.85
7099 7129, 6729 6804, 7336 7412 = 0.07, 10.1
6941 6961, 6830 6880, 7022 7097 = -0.04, 10.2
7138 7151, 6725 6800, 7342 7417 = 0.08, 10.1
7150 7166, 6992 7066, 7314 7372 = 0.08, 10.1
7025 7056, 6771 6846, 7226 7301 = -0.03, 9.97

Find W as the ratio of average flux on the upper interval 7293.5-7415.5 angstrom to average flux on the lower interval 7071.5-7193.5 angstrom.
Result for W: 1.04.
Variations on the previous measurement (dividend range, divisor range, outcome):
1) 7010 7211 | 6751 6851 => 0.94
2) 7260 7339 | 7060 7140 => 1.00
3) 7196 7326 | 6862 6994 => 0.94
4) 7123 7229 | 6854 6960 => 0.91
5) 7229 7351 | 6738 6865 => 0.95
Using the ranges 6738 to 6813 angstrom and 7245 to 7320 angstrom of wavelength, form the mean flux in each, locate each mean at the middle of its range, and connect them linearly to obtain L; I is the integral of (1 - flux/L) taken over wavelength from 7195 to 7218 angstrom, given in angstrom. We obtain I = 0.82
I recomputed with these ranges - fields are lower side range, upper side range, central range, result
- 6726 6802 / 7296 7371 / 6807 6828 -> 1.2 angstrom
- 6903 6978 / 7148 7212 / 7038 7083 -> -0.8 angstrom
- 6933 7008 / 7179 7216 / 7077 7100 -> 0.5 angstrom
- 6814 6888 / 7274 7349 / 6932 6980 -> -1.3 angstrom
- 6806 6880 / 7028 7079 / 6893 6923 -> -0.4 angstrom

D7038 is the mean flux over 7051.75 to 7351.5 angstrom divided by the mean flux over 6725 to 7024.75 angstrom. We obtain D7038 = 0.93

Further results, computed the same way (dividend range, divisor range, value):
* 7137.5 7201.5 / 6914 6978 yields 0.90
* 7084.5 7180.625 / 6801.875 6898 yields 0.93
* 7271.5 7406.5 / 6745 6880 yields 0.95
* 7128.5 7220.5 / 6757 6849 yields 0.92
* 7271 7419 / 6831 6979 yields 0.94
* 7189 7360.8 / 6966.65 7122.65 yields 0.97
